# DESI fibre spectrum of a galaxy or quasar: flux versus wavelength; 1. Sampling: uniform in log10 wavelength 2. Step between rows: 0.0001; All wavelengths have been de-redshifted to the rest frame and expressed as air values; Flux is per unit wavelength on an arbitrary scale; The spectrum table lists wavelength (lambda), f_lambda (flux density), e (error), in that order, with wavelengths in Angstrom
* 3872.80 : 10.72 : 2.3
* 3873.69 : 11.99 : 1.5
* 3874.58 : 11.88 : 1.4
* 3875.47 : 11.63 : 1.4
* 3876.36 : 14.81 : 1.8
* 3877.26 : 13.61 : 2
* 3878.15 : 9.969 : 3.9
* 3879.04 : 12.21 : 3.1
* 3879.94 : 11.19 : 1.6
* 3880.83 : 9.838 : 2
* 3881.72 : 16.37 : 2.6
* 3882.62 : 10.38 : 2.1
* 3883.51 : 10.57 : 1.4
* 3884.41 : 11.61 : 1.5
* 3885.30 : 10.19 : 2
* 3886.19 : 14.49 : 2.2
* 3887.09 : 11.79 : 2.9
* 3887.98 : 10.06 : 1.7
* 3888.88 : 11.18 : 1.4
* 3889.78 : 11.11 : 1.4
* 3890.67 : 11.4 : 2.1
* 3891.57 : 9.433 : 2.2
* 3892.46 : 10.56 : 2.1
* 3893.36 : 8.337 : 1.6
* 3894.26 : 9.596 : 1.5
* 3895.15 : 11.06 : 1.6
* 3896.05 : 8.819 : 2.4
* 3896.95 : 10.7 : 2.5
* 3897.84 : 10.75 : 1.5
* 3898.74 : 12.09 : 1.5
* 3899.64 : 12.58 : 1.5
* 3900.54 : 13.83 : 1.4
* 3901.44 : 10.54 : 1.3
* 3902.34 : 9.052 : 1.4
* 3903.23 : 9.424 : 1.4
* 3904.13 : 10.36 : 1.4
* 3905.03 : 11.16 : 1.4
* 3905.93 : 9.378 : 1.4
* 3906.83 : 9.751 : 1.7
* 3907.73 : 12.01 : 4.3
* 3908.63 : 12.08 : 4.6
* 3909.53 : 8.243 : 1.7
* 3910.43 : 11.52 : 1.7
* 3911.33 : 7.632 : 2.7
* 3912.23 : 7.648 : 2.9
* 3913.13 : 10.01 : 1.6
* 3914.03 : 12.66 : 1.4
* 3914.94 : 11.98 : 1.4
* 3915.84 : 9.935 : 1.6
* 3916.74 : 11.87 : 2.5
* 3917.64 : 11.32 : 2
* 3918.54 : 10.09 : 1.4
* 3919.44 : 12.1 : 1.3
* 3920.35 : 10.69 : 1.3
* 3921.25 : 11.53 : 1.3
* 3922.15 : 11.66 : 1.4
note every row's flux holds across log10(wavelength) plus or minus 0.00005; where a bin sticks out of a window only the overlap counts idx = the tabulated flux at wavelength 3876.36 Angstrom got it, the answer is 14.81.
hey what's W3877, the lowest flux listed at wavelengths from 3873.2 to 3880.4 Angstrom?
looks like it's 9.969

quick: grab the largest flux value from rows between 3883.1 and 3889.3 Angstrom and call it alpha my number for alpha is 14.49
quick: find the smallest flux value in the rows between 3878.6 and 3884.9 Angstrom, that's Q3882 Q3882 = 9.838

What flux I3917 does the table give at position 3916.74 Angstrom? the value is 11.87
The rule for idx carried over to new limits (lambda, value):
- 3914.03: 12.66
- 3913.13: 10.01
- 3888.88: 11.18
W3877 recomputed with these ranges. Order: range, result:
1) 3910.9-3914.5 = 7.632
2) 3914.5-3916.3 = 9.935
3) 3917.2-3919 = 10.09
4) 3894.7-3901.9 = 8.819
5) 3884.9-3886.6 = 10.19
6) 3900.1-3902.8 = 9.052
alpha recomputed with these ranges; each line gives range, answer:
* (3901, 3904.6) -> 10.54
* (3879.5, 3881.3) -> 11.19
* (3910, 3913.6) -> 11.52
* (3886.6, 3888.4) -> 11.79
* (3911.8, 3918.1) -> 12.66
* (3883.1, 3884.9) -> 11.61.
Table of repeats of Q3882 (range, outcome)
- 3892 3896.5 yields 8.337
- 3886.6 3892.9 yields 9.433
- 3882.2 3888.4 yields 10.06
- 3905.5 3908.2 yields 9.378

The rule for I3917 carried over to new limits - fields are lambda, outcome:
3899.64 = 12.58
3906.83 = 9.751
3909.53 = 8.243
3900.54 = 13.83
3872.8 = 10.72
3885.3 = 10.19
